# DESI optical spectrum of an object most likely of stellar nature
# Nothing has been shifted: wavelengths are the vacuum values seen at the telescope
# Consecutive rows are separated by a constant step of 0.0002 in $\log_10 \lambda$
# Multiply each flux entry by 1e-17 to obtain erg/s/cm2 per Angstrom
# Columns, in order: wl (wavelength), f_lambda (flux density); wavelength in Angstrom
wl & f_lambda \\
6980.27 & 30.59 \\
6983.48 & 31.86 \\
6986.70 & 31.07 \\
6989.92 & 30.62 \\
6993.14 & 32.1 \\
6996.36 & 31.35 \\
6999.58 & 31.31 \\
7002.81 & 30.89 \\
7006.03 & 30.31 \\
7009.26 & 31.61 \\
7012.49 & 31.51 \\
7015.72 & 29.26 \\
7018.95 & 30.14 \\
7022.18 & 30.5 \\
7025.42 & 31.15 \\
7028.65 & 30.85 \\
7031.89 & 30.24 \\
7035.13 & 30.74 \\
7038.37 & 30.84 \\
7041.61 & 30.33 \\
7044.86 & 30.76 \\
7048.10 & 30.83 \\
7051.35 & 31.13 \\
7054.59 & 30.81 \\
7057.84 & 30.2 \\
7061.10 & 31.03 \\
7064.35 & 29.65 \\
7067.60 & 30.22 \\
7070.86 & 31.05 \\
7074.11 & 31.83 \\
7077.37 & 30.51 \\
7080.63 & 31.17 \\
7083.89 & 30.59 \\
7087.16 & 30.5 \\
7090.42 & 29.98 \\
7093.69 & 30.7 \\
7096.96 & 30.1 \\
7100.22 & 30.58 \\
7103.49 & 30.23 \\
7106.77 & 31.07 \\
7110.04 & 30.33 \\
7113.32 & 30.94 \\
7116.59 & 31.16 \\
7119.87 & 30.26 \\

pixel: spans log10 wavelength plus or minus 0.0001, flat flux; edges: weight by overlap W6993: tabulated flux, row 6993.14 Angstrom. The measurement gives 32.1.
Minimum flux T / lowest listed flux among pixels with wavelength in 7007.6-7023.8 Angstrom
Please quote 29.26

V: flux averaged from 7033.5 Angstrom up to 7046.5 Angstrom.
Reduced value 30.7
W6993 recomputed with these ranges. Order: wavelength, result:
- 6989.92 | 30.62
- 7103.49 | 30.23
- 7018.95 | 30.14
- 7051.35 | 31.13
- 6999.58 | 31.31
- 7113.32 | 30.94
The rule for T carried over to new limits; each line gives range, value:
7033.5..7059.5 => 30.2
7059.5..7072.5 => 29.65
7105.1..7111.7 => 30.33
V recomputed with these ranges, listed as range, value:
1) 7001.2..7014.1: 31.1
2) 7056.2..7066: 30.3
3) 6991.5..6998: 31.7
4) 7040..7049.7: 30.6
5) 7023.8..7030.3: 31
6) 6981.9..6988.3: 31.4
